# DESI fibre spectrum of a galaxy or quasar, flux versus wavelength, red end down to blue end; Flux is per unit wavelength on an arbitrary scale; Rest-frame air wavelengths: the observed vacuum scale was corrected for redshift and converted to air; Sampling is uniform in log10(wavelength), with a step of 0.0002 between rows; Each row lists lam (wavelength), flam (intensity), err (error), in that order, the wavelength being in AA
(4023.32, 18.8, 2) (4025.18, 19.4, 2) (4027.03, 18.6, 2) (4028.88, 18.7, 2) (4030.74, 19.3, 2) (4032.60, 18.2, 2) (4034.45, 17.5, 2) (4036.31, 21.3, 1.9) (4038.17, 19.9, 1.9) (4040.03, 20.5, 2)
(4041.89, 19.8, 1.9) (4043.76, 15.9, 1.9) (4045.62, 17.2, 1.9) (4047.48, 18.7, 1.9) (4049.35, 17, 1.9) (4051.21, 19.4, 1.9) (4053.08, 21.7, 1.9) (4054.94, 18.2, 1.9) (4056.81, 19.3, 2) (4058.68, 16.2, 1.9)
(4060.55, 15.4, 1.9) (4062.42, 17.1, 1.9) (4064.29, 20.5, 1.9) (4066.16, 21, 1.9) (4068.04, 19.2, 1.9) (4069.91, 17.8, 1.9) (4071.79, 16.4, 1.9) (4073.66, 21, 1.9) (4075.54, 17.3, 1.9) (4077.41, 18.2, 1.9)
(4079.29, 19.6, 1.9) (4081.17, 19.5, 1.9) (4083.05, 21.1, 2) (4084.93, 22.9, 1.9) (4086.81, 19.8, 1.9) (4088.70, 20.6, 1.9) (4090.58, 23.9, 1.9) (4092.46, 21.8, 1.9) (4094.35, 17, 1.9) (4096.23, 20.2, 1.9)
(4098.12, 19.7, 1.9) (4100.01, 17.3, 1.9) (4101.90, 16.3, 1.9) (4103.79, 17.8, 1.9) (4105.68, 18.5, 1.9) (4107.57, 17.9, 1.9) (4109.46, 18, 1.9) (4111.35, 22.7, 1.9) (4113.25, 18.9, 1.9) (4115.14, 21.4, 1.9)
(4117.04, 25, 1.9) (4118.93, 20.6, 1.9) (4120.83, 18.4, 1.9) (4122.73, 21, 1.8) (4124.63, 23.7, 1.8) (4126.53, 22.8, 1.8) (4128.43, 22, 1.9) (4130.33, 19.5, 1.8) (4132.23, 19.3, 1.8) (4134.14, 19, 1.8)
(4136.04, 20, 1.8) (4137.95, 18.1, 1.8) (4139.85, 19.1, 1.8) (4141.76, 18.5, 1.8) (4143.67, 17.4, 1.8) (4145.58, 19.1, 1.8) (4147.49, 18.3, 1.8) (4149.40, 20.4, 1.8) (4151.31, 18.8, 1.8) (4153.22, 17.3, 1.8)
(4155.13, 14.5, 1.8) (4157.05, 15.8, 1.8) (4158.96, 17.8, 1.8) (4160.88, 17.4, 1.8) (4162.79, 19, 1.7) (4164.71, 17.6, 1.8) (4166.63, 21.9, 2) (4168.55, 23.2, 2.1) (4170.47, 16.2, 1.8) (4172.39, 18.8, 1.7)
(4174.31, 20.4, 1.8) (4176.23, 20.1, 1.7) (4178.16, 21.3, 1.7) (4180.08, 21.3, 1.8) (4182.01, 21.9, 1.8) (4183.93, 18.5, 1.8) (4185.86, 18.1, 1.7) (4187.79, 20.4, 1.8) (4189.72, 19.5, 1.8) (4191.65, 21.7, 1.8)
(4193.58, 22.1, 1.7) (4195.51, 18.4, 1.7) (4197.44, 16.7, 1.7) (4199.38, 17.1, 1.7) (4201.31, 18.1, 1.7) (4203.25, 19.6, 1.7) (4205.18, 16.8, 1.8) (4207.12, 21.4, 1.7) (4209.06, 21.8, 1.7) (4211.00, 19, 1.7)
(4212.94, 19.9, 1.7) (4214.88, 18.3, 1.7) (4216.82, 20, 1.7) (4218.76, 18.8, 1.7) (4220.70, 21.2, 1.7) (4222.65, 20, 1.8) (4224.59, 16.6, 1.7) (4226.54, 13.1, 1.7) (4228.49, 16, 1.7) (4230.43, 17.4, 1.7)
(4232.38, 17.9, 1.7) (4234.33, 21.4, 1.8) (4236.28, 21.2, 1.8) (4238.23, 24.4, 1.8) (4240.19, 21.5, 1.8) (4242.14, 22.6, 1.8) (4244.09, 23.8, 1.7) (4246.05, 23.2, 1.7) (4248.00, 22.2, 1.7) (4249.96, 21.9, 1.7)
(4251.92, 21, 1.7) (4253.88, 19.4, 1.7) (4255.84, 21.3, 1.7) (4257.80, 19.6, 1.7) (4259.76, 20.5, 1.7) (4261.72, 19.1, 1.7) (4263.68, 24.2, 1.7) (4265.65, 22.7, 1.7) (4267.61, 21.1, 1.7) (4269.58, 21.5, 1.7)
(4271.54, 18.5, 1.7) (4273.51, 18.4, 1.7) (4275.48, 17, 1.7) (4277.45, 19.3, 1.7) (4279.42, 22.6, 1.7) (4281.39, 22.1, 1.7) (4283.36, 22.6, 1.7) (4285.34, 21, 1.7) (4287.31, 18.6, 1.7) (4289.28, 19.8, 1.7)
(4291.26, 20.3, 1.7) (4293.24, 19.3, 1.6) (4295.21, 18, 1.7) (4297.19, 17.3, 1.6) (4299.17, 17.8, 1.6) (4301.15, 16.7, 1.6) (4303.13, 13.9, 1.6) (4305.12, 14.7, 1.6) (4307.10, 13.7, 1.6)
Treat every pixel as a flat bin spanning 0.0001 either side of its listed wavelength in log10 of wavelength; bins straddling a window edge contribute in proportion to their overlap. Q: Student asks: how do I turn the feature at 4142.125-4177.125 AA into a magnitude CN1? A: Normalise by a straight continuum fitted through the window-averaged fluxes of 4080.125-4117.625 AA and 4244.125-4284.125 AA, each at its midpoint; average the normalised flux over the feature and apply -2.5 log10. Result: 0.10 mag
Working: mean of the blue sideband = 20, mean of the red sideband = 21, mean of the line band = 18.6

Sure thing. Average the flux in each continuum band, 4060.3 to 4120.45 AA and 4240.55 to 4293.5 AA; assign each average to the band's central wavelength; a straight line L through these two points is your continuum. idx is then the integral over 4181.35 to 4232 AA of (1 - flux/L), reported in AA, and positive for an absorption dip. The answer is 3.8 AA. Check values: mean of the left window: 19.6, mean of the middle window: 18.9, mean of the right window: 20.9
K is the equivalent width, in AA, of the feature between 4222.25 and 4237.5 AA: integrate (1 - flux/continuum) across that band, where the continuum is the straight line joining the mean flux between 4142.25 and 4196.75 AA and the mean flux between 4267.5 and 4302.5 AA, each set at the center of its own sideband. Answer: 1.1 AA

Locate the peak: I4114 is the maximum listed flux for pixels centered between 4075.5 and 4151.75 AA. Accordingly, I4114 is 25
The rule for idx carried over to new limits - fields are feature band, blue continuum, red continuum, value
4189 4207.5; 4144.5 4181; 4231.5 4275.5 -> 0.7 AA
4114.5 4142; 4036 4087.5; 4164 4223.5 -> -1.8 AA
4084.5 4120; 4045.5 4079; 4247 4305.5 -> -2.4 AA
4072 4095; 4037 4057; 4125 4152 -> -1.2 AA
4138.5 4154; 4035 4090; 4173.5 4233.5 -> 0.4 AA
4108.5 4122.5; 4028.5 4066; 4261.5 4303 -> -1.3 AA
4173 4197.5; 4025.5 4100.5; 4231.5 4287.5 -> 0.3 AA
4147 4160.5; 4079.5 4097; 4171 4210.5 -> 1.7 AA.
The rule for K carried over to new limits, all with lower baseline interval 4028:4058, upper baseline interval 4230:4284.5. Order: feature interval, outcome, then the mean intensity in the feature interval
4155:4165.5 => 1.5 AA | 17.2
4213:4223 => 0.5 AA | 19.7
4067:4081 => 0.5 AA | 18.6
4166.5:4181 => -0.1 AA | 20.3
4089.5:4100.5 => -0.4 AA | 20.1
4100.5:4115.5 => 0.6 AA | 18.8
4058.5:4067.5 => 0.4 AA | 18.2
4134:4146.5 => 0.7 AA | 18.7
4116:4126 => -1.1 AA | 21.8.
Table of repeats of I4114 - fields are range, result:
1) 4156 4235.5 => 23.2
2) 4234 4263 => 24.4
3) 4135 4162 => 20.4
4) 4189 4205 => 22.1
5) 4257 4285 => 24.2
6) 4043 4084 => 21.7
